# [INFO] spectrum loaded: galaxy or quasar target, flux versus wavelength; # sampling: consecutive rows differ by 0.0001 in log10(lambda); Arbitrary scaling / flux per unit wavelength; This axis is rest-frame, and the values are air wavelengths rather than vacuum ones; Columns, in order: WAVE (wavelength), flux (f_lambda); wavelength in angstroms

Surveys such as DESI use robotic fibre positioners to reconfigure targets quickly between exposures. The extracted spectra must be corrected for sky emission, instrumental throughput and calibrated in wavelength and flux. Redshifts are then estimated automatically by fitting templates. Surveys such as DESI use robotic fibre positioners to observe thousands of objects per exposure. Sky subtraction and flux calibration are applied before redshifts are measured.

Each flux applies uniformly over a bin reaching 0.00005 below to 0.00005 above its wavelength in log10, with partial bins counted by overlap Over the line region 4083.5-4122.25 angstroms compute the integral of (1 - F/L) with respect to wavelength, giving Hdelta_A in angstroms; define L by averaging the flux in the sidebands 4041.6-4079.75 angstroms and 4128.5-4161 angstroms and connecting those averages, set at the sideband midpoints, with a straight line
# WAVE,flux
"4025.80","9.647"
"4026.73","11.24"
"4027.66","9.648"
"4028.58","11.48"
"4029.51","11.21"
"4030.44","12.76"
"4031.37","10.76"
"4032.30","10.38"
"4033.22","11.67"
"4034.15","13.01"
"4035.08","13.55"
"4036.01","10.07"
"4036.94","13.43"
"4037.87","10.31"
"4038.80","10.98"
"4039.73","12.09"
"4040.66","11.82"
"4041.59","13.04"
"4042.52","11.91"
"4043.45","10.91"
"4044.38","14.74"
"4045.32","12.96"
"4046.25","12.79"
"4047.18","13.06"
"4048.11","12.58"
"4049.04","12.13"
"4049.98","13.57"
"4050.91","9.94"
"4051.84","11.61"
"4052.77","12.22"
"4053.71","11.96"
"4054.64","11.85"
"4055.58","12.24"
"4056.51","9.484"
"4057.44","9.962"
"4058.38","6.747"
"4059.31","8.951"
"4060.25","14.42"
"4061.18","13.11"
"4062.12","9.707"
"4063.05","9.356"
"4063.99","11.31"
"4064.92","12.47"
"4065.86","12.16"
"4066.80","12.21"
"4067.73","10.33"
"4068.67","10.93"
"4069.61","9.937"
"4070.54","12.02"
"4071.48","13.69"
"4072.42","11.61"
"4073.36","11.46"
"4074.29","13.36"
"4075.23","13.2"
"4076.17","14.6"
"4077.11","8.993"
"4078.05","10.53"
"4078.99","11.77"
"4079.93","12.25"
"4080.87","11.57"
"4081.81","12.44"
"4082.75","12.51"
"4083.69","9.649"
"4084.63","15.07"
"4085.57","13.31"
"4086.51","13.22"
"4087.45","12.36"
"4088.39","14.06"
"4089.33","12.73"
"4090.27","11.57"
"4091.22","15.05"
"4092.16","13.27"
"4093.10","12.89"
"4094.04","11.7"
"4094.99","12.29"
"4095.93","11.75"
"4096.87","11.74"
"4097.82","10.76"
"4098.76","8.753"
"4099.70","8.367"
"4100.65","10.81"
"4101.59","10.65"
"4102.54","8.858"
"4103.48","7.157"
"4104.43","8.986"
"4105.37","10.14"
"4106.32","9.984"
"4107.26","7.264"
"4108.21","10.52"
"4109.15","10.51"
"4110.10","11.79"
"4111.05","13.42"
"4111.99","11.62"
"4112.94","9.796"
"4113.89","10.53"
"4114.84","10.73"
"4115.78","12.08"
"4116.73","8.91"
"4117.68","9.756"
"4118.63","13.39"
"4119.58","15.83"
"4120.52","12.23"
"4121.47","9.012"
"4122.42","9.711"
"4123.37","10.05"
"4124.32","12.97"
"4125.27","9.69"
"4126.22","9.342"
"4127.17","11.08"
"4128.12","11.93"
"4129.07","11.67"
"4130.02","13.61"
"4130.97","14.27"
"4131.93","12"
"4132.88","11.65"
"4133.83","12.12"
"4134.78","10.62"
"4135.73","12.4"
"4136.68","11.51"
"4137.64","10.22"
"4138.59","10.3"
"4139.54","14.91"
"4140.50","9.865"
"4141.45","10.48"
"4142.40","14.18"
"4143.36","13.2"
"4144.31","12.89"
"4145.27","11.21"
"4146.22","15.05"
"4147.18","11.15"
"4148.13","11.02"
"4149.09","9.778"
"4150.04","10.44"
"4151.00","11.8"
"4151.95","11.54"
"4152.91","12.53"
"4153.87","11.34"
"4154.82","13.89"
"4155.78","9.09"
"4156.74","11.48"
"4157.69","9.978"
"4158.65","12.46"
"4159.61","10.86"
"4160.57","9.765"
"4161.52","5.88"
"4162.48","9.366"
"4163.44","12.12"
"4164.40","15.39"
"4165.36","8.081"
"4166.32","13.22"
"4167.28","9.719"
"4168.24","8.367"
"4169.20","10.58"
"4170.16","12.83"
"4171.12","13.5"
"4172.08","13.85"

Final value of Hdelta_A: 1.4 angstroms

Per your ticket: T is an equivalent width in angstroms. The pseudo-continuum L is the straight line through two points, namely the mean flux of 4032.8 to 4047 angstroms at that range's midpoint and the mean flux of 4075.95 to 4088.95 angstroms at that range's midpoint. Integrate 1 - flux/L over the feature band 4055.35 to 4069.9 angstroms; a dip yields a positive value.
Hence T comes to 1.7 angstroms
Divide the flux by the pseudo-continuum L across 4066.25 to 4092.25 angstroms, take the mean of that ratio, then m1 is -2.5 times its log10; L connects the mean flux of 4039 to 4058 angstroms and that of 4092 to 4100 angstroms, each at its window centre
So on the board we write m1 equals -0.067 mag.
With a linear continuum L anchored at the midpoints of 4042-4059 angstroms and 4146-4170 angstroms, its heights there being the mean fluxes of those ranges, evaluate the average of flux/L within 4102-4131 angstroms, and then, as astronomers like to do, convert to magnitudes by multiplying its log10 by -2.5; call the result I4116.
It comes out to 0.042 mag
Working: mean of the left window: 11.7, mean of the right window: 11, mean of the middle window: 10.8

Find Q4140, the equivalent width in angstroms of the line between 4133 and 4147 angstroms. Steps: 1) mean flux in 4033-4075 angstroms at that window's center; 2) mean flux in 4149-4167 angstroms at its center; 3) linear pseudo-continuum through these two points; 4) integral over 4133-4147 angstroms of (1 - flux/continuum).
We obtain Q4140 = -1.1 angstroms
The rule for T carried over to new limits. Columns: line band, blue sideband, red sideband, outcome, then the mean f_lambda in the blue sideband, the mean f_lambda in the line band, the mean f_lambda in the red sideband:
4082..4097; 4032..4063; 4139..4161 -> -1.30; 11.7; 12.7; 11.7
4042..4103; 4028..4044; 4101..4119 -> -4.09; 11.7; 11.8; 10.3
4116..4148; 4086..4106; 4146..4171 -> -1.66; 11.3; 11.7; 11.1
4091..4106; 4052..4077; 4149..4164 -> 0.66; 11.5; 10.7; 10.8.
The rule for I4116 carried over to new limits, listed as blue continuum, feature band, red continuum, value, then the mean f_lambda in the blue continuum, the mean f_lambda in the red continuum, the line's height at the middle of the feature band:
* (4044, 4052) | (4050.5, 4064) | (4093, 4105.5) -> 0.13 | 12.6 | 10.3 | 12.2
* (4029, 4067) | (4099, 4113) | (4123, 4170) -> 0.15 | 11.7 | 11.4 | 11.5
